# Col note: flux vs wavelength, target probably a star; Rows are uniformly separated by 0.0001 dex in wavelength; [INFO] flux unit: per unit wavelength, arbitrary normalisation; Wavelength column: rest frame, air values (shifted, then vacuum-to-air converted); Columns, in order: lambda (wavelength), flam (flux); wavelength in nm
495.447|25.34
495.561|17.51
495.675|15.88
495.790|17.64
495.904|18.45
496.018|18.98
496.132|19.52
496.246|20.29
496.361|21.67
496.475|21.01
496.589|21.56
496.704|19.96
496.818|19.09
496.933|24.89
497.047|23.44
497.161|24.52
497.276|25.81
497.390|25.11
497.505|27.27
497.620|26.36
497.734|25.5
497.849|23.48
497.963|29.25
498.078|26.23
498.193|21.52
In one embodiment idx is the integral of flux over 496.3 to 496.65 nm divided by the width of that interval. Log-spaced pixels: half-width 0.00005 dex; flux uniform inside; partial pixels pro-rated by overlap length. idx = 21.3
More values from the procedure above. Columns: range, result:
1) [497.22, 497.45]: 25.5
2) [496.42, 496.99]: 21.3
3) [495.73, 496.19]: 18.6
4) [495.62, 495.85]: 16.7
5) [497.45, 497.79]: 26.4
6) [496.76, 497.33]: 23.5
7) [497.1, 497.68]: 25.8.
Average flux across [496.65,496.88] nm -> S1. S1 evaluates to 19.6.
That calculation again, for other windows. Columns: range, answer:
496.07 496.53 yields 20.6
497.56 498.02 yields 26.2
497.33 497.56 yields 26.2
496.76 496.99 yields 22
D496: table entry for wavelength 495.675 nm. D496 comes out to 15.88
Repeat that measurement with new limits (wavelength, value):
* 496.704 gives 19.96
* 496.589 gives 21.56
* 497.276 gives 25.81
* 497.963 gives 29.25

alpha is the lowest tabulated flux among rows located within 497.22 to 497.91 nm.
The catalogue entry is 23.48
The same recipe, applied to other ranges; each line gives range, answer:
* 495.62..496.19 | 15.88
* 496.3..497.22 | 19.09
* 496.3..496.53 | 21.01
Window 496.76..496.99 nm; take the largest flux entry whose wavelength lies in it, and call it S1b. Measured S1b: 24.89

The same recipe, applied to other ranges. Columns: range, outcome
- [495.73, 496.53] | 21.67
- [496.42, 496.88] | 21.56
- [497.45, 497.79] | 27.27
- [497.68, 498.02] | 29.25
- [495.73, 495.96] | 18.45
